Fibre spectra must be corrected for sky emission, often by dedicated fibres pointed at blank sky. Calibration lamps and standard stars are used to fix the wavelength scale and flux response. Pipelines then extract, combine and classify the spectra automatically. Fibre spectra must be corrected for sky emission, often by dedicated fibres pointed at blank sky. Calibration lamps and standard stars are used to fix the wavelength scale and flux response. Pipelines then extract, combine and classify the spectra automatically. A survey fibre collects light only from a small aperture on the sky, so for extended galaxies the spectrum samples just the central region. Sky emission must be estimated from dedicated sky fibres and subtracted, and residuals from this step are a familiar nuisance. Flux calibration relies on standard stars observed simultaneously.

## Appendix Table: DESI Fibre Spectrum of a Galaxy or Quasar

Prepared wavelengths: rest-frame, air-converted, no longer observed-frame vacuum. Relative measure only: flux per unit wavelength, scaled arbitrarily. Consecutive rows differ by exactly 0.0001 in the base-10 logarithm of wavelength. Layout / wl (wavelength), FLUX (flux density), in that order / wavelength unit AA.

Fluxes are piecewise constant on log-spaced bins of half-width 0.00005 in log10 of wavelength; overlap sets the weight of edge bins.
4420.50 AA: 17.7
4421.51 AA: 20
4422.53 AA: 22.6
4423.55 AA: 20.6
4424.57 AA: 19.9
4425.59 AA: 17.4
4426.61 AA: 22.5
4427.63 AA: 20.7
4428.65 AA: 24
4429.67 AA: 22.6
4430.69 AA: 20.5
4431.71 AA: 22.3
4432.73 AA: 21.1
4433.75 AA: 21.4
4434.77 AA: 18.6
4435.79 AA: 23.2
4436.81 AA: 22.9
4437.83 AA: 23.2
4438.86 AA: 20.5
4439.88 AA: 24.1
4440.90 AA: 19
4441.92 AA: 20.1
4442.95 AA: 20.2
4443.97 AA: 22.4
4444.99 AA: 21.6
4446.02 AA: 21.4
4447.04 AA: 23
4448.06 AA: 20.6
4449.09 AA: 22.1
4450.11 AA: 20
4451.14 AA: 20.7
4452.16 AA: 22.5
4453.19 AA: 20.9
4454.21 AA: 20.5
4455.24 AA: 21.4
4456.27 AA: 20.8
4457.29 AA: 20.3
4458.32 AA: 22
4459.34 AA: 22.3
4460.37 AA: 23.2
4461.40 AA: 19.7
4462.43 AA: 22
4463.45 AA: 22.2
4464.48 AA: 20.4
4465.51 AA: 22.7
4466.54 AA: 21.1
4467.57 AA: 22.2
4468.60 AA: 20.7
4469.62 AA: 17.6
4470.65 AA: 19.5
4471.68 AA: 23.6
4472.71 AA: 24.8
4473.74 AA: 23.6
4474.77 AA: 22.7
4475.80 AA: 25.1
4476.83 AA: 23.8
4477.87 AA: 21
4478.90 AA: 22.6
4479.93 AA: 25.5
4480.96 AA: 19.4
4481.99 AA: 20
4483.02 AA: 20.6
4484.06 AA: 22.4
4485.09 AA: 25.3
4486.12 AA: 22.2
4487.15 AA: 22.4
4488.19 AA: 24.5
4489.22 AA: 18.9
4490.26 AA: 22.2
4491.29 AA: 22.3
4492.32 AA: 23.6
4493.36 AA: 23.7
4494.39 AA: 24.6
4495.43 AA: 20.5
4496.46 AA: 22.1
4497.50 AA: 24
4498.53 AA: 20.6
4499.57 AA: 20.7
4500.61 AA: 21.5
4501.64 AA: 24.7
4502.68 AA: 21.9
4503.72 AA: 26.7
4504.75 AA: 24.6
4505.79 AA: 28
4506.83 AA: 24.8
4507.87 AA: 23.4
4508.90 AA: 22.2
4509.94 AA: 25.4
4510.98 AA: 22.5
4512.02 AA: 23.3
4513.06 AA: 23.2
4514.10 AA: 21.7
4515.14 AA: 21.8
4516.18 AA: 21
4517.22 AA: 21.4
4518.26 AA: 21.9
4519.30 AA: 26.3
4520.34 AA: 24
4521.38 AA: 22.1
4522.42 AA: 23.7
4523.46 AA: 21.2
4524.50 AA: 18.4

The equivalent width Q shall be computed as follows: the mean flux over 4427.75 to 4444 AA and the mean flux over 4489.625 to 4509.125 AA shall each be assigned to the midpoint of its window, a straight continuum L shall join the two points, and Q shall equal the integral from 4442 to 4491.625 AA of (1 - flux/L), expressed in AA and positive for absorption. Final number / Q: 1.4 AA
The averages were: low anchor 21.6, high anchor 23.3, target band 21.8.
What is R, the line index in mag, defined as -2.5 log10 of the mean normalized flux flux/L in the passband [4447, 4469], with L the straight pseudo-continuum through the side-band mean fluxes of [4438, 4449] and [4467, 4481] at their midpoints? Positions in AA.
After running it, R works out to 0.02 mag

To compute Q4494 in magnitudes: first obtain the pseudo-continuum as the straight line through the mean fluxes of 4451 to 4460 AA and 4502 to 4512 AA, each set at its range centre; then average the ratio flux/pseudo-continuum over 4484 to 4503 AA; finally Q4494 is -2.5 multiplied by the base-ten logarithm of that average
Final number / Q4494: 0.05 mag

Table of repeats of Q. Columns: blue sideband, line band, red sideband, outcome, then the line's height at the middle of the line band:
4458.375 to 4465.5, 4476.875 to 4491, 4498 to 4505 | 0.2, 22.4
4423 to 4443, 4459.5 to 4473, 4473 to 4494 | 0.4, 22.2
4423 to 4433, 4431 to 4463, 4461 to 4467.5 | -0.2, 21.3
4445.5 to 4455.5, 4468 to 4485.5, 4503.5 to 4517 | 0.1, 22.3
